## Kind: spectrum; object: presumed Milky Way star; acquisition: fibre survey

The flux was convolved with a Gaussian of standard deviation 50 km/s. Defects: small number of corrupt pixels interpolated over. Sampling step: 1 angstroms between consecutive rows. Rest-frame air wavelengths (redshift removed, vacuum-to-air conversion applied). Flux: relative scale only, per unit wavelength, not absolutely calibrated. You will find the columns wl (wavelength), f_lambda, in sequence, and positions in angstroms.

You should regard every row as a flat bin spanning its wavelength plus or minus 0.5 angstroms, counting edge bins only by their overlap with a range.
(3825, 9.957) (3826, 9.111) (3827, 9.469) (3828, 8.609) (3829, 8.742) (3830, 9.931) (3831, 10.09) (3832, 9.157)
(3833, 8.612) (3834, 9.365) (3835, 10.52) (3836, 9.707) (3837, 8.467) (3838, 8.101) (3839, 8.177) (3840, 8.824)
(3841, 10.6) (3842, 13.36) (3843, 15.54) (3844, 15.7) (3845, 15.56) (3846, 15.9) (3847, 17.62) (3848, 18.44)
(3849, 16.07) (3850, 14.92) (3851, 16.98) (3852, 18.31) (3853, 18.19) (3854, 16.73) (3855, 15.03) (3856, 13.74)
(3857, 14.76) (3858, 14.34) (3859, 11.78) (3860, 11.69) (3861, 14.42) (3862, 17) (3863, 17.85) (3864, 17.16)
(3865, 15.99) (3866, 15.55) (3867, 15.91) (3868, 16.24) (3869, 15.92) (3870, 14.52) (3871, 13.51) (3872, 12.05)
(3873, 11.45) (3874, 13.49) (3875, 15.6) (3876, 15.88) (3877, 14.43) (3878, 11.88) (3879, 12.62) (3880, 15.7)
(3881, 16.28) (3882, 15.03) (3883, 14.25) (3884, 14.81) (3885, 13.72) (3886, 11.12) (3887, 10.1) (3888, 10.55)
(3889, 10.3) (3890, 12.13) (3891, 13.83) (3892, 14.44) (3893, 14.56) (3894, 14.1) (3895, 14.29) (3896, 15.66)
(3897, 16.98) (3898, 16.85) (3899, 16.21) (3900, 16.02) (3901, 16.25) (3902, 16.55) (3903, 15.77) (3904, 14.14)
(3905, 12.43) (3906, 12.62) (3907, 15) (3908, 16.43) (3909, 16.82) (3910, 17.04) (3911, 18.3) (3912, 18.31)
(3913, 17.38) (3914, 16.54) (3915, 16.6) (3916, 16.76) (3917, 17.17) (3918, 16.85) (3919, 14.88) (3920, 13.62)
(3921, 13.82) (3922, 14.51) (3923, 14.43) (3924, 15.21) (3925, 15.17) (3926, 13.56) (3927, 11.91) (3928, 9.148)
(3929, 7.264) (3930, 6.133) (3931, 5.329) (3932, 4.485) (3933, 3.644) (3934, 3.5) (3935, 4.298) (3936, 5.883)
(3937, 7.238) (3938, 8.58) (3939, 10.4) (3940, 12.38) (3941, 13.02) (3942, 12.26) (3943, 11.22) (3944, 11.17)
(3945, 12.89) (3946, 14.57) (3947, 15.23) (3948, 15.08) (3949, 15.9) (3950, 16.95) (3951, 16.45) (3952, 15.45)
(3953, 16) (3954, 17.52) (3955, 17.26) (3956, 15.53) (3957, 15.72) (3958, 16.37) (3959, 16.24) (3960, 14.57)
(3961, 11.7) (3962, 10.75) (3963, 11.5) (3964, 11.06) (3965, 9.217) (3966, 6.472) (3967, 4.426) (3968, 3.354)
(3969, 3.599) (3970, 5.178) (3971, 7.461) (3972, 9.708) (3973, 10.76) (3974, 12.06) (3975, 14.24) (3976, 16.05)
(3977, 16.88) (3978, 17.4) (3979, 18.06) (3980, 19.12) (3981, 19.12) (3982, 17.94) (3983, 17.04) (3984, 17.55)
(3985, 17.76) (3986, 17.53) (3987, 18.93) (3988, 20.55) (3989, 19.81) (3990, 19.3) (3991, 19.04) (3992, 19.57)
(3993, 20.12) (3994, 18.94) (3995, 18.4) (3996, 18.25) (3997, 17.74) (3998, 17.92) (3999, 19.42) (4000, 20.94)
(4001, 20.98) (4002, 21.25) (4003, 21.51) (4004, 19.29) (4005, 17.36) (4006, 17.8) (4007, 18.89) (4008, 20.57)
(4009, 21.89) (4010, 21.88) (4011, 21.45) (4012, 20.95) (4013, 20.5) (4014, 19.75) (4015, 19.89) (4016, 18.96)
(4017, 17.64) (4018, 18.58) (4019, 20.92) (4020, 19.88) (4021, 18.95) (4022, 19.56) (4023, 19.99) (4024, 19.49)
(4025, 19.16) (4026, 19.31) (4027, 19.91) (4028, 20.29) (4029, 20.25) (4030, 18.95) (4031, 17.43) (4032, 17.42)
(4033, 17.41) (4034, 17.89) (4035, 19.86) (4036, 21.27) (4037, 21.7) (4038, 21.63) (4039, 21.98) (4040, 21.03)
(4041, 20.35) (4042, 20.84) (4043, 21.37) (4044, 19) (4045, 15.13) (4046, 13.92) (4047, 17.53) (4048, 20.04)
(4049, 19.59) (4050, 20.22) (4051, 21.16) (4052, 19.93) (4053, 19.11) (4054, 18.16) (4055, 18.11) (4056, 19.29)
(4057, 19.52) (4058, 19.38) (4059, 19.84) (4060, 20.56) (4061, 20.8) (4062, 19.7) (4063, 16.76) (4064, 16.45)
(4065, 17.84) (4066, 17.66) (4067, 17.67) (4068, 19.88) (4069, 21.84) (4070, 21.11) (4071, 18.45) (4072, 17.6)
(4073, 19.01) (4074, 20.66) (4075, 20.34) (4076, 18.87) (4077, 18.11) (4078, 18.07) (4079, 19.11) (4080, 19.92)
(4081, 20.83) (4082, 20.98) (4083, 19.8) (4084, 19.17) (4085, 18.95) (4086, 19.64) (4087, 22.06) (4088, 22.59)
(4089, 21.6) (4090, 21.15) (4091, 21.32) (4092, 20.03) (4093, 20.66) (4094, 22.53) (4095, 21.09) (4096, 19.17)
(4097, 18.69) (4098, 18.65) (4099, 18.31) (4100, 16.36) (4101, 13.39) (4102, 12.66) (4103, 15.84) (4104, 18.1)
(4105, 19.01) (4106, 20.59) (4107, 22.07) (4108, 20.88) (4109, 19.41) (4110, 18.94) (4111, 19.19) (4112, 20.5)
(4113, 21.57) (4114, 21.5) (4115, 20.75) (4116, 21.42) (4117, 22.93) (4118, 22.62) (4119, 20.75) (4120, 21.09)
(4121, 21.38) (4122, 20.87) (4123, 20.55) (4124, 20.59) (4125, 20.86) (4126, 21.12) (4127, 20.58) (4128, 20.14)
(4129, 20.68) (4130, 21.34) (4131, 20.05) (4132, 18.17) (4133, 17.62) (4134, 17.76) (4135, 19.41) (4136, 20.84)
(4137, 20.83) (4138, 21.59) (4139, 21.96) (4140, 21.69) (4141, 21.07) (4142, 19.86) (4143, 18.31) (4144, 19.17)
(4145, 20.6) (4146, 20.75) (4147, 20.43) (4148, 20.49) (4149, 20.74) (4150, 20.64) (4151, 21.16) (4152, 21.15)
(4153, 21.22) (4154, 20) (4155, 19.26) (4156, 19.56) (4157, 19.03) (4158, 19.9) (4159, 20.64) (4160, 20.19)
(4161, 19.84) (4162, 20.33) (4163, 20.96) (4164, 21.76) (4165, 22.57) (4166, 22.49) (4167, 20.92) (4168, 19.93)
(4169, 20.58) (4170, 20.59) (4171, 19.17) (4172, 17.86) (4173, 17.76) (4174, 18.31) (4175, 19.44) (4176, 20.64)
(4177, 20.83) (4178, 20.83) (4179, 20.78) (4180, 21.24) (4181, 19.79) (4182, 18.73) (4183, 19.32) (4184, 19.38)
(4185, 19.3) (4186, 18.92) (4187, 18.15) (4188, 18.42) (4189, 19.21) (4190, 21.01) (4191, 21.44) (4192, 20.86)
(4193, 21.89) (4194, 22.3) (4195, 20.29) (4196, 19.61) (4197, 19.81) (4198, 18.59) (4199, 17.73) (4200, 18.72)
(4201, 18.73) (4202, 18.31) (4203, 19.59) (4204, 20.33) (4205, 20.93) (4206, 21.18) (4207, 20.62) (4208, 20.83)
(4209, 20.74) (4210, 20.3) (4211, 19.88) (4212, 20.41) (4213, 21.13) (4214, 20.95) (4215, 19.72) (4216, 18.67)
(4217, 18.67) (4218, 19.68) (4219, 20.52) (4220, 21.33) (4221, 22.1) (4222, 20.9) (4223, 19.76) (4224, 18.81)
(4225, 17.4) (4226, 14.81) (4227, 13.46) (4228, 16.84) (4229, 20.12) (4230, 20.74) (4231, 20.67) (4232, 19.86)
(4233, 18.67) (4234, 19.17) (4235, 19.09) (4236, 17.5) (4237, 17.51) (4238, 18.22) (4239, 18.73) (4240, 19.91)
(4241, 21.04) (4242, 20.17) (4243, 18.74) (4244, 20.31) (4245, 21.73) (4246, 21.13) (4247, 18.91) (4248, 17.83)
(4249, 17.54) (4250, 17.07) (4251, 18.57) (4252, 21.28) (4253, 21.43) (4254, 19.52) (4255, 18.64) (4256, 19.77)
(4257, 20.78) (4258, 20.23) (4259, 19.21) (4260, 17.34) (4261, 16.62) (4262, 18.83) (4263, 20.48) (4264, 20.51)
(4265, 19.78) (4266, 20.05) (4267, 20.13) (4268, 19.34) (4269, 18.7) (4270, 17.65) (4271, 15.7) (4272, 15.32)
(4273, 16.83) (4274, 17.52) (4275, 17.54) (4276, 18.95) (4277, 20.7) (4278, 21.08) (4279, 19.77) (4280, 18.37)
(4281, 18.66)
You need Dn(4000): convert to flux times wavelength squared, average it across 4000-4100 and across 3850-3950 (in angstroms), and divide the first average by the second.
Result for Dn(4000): 1.54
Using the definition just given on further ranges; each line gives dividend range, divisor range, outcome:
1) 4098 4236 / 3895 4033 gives 1.42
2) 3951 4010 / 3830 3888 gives 1.23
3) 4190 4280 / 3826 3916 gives 1.65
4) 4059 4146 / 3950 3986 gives 1.57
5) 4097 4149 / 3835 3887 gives 1.59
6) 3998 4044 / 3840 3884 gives 1.44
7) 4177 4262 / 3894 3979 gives 1.74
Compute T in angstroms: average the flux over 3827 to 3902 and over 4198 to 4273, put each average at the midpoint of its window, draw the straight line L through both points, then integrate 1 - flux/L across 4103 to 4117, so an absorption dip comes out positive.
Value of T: -2.28 angstroms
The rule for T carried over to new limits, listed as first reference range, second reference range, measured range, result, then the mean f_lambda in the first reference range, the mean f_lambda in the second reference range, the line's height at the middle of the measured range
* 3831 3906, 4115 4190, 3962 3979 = 6.3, 14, 20.3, 16.3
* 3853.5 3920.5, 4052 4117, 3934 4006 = 9.6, 14.9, 19.5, 16.8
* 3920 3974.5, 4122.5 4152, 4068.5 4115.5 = -3.8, 11.2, 20.3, 18.2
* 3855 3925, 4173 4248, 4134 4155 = -2.1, 14.8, 19.6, 18.6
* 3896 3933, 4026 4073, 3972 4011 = -2.9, 14.2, 19.3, 17.1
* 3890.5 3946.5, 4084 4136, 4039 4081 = -2.4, 13.1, 19.9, 18.2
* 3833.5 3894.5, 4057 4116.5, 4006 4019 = -1.8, 13.9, 19.5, 17.6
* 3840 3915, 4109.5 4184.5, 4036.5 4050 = -1.0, 14.9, 20.4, 18.3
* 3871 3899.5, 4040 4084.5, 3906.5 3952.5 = 7.1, 13.9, 19.2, 15.2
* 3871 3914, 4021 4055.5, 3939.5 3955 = 1.8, 14.6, 19.4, 16.4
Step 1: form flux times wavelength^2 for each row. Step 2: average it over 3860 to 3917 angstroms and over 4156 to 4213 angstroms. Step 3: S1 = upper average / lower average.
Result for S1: 1.56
